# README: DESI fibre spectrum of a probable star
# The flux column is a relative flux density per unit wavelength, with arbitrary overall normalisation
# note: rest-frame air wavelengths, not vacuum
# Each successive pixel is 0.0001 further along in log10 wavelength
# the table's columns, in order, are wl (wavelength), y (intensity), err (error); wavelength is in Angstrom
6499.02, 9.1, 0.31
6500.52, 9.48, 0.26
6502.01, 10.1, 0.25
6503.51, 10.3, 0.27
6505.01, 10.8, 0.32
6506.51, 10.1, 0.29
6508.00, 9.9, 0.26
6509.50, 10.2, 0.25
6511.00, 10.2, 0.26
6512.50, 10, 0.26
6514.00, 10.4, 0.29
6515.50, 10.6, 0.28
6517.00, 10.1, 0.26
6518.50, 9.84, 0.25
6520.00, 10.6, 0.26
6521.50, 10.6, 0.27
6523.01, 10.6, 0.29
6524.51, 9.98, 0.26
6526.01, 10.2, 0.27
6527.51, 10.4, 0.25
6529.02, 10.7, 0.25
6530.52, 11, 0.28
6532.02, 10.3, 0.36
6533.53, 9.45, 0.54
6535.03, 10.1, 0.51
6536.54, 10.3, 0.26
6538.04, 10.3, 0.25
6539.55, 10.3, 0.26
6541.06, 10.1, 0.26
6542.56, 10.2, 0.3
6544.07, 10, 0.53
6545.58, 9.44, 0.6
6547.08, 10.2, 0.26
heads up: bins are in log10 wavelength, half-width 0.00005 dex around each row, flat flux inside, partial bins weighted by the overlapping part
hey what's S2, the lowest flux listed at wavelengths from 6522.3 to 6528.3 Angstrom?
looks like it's 9.98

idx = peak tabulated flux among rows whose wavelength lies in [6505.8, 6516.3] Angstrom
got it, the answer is 10.6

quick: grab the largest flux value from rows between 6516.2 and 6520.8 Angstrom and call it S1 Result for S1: 10.6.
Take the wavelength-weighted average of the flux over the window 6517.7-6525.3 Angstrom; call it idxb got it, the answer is 10.3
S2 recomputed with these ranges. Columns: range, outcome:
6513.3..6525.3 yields 9.84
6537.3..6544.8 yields 10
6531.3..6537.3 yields 9.45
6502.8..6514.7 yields 9.9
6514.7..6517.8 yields 10.1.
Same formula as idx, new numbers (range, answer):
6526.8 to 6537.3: 11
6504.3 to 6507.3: 10.8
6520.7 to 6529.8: 10.7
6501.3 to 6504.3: 10.3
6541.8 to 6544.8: 10.2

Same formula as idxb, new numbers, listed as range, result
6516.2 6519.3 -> 10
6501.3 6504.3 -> 10.2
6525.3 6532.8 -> 10.5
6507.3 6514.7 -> 10.1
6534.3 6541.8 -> 10.2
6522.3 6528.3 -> 10.3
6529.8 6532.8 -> 10.6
